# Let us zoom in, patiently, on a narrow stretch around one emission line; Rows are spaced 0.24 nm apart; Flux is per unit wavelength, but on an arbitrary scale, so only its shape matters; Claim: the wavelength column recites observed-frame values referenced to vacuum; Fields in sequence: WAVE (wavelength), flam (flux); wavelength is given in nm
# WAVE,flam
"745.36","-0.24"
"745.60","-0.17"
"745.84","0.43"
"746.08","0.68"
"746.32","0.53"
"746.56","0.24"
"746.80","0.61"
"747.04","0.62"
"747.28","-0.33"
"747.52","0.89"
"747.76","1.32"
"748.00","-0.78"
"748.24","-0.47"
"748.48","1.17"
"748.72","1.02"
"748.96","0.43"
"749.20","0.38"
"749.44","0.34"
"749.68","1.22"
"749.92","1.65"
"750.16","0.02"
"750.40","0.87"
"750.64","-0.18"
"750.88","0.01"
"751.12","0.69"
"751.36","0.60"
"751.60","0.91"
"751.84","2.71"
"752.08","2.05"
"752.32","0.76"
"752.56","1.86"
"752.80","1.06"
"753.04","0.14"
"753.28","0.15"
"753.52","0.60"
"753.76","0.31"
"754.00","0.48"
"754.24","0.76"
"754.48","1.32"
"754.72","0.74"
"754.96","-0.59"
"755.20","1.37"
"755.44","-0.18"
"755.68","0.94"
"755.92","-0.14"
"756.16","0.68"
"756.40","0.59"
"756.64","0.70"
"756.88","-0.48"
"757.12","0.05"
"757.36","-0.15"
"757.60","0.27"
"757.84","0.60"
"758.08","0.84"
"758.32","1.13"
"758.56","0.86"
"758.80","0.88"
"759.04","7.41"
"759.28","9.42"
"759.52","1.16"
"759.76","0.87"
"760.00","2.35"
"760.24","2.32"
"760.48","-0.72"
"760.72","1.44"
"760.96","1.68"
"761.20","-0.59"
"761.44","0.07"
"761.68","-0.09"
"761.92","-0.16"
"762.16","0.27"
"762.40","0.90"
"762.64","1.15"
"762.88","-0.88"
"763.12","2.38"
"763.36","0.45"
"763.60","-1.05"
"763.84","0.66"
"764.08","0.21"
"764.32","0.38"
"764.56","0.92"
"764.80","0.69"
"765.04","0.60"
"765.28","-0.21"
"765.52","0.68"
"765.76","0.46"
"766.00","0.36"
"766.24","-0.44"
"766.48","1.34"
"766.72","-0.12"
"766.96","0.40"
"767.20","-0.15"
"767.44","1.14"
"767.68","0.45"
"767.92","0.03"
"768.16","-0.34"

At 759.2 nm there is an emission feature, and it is [O III] 5007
